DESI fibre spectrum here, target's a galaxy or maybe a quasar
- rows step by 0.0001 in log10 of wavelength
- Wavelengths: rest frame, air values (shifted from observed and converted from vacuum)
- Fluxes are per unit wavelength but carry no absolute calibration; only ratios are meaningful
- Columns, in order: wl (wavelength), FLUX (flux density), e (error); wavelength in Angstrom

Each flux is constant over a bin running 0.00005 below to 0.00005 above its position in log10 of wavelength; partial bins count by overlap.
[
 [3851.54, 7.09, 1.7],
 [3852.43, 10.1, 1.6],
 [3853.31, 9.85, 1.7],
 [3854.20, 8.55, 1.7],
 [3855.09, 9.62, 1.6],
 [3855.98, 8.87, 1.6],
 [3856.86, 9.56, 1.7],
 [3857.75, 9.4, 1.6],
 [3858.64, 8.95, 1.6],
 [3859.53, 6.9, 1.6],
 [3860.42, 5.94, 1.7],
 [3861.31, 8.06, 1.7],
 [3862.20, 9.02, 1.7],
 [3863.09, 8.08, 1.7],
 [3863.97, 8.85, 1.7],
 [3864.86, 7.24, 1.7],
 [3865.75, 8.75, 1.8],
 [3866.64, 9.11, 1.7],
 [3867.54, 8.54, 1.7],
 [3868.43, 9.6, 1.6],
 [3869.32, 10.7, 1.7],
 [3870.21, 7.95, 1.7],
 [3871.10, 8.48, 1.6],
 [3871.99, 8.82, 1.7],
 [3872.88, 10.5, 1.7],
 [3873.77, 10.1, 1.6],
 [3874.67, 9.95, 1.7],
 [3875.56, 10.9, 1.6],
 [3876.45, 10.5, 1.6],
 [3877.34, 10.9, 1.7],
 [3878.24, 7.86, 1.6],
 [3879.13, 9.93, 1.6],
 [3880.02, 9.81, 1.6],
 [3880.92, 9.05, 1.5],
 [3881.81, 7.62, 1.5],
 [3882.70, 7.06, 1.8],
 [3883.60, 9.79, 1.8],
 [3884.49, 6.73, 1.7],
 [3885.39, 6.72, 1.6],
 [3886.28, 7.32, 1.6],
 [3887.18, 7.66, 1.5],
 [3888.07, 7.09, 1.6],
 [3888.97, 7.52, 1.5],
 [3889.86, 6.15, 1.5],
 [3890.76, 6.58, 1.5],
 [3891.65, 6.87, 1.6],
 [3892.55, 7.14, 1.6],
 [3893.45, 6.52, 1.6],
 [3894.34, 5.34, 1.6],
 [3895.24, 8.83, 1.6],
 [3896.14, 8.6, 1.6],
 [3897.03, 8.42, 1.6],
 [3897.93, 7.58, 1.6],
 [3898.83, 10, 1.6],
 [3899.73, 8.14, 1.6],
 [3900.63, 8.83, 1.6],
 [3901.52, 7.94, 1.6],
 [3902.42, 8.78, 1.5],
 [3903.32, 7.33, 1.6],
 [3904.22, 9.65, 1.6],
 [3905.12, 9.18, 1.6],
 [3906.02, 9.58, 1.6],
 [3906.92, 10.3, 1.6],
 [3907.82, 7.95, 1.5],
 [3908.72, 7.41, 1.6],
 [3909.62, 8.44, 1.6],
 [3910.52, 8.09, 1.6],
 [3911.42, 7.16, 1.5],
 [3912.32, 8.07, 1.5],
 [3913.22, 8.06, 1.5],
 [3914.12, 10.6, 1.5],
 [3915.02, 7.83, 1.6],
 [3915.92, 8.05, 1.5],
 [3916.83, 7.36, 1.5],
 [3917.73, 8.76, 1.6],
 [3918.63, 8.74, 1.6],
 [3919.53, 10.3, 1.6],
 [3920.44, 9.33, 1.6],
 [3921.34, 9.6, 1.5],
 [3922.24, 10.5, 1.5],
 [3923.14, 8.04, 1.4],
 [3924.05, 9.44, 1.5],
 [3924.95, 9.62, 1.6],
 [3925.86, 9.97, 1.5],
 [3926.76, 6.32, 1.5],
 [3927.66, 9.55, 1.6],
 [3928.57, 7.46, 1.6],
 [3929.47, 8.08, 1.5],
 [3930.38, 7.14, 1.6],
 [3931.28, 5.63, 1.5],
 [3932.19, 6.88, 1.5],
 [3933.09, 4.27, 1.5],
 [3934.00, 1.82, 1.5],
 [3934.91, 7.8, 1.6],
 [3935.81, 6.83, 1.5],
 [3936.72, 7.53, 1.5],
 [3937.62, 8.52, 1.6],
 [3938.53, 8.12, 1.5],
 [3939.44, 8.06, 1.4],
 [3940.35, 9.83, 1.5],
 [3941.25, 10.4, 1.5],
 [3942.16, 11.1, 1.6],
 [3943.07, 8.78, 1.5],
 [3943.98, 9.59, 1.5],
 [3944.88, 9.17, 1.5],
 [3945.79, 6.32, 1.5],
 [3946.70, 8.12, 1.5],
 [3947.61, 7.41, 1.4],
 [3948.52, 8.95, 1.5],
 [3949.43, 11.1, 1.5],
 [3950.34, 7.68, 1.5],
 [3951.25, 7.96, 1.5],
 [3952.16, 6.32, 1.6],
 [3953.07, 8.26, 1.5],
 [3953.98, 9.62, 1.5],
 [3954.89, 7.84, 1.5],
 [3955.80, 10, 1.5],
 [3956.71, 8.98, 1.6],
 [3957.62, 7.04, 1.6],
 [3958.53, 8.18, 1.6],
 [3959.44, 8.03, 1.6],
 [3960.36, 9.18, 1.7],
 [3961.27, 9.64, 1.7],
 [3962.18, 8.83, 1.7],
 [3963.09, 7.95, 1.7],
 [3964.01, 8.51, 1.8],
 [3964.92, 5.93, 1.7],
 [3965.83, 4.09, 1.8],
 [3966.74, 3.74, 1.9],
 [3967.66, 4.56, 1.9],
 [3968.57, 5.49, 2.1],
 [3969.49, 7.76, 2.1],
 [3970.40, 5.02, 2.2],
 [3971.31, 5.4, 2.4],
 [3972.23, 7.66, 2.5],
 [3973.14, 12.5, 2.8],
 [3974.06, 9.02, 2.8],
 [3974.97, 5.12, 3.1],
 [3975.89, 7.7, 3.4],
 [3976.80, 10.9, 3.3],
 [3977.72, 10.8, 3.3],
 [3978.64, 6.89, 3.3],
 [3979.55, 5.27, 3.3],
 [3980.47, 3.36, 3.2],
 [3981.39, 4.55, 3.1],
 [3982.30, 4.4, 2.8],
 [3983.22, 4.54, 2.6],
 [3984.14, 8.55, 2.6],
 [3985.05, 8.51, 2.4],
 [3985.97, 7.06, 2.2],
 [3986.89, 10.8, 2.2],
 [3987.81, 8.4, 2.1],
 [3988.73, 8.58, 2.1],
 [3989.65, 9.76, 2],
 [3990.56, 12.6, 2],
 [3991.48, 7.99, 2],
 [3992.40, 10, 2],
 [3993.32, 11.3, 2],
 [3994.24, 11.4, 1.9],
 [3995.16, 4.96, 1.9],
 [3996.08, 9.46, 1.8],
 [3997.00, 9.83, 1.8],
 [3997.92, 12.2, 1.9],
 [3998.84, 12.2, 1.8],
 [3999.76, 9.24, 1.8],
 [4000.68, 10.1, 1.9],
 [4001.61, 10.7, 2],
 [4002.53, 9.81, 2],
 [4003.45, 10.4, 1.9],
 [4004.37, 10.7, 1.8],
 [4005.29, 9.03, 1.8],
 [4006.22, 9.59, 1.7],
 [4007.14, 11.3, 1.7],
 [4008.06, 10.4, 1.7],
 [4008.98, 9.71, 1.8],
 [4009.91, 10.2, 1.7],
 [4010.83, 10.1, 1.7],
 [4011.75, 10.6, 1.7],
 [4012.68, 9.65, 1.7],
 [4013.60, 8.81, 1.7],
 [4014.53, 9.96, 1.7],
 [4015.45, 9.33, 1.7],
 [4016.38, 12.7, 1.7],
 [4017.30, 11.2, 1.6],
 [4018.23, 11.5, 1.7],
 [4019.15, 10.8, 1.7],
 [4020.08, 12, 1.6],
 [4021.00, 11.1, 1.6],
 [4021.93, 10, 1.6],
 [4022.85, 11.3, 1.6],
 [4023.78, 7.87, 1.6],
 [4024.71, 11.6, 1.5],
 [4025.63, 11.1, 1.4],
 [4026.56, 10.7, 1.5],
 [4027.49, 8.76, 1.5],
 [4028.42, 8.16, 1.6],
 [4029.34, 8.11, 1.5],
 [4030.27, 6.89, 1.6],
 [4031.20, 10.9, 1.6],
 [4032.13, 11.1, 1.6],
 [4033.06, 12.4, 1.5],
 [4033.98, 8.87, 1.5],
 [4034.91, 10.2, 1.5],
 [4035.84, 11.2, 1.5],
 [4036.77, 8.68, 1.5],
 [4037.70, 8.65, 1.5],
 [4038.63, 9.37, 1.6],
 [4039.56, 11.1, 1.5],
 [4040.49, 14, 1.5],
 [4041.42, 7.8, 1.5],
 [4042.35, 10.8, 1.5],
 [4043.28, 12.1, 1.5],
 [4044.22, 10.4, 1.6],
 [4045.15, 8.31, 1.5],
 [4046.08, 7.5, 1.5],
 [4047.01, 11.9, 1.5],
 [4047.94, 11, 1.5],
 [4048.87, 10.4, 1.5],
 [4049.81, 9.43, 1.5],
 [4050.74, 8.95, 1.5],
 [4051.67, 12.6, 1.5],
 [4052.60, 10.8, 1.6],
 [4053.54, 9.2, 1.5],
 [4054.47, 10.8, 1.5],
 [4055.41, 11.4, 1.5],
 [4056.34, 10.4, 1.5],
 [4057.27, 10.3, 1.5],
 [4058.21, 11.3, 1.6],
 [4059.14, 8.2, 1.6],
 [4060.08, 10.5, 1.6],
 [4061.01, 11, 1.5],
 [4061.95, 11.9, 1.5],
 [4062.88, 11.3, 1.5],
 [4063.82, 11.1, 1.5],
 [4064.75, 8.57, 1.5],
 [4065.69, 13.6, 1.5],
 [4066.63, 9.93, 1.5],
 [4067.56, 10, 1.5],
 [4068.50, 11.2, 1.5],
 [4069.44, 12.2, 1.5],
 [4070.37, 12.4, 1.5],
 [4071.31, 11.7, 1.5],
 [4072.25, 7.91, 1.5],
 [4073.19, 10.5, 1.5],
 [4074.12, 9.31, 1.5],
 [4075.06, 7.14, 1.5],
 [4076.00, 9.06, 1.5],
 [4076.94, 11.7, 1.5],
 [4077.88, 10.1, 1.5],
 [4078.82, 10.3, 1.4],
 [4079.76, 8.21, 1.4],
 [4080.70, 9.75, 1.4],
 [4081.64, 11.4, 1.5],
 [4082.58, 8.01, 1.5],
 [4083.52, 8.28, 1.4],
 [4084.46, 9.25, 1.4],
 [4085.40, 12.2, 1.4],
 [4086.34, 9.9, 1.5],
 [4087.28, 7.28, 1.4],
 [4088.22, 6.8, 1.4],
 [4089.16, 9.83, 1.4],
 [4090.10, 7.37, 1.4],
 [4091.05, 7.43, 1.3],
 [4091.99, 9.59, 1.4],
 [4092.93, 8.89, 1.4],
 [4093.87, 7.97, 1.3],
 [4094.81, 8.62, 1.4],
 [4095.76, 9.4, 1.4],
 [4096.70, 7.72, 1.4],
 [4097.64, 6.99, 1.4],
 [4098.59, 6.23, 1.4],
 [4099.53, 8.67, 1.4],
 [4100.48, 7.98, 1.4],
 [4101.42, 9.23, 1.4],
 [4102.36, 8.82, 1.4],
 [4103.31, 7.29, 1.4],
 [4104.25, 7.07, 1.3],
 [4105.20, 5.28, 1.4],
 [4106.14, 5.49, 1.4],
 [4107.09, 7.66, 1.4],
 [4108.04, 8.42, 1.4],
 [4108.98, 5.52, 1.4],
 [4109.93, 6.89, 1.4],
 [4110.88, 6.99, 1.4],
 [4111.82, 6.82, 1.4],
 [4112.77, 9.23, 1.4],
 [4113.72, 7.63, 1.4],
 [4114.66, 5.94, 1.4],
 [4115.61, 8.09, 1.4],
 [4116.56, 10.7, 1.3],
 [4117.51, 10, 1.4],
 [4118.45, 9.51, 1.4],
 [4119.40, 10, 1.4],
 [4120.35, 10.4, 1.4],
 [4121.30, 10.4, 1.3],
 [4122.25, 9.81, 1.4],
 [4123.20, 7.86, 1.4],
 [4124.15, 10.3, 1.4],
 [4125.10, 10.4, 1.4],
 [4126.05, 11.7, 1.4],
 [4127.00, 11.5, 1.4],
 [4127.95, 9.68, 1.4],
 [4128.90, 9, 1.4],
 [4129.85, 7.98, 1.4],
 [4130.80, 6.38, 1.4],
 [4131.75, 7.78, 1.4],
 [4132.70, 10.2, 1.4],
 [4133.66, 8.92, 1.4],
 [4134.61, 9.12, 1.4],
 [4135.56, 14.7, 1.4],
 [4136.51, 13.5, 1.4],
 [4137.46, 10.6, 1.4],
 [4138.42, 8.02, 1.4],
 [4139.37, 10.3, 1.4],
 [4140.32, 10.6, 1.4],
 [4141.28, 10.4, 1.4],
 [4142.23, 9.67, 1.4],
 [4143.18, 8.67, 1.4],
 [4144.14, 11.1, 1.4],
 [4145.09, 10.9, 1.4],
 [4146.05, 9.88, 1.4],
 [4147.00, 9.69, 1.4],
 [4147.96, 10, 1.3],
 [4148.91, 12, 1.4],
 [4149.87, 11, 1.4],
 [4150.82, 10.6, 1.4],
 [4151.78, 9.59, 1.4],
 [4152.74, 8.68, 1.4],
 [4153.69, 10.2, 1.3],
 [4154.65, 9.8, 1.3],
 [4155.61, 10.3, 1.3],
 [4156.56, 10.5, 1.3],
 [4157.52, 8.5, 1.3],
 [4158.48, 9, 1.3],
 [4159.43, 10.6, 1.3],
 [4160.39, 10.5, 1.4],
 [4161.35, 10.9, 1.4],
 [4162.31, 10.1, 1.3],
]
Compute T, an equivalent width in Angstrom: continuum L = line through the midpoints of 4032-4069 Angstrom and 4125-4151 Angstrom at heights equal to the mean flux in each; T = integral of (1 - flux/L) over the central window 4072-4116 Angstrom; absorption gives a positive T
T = 8.6 Angstrom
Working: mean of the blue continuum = 10.5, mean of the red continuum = 10.1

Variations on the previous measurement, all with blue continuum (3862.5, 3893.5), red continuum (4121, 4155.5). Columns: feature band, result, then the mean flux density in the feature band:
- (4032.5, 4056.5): -2.1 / 10.3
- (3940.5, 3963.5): 0.7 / 8.68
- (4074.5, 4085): 0.3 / 9.39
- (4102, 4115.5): 3.8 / 7.09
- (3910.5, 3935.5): 2.1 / 8.01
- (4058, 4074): -1.9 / 10.7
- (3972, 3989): 2.8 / 7.6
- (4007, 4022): -2.0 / 10.5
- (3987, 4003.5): -1.4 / 9.95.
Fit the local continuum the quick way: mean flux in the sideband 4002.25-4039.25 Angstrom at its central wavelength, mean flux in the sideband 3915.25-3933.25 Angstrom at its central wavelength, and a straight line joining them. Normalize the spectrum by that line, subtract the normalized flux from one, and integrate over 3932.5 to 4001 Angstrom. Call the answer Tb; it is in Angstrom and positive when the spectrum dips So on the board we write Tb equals 7.87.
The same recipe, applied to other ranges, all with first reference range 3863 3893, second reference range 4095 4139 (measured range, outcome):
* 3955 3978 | 2.53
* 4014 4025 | -2.67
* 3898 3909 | -0.24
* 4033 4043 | -1.80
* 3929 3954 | 2.07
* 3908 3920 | 0.27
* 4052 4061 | -1.77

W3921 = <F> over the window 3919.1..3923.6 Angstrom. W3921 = 9.54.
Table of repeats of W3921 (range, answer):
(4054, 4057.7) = 10.7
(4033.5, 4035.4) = 9.63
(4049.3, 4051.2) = 9.19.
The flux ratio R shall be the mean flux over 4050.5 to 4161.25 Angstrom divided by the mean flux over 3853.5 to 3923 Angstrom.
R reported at 1.11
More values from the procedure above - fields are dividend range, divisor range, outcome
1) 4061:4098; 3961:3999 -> 1.22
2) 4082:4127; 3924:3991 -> 1.09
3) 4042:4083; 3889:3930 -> 1.24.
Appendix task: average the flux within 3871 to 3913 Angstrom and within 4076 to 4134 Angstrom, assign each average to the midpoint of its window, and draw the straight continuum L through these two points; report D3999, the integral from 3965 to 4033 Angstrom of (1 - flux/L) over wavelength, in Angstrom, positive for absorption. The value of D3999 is -4.0 Angstrom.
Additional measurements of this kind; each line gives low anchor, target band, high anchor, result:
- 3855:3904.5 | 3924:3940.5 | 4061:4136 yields 2.2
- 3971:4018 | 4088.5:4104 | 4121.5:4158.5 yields 2.4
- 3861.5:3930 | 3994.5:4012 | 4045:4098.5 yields -1.4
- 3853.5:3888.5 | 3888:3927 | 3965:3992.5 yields -0.5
